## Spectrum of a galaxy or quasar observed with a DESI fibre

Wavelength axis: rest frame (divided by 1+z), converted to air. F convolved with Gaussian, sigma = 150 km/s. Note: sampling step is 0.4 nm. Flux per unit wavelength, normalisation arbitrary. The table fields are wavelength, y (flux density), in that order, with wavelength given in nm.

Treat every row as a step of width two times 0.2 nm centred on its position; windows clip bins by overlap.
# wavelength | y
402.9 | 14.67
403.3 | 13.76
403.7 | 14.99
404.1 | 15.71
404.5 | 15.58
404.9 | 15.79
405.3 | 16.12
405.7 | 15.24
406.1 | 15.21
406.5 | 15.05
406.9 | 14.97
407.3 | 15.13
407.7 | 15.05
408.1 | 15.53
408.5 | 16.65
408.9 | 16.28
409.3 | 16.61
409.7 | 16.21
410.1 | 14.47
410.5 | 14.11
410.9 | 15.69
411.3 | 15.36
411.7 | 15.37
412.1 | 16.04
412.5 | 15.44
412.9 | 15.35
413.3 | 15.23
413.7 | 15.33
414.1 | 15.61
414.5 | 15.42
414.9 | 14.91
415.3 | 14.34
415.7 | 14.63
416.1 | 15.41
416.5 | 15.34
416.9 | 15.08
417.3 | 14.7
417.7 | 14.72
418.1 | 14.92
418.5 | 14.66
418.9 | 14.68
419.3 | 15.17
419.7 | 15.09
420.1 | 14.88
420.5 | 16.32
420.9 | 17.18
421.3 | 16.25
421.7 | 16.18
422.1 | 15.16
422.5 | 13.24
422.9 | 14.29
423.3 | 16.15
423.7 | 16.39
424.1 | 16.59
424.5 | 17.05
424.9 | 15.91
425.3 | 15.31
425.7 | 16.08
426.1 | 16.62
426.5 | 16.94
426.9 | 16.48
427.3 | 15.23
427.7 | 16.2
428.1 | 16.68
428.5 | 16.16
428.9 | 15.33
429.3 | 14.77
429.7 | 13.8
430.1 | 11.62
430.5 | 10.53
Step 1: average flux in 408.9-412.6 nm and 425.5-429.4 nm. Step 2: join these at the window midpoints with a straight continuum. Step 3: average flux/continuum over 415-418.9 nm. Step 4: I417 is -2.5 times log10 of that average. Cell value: 0.06 mag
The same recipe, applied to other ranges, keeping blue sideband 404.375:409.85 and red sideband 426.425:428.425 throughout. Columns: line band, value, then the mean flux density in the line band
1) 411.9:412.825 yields 0.01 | 15.7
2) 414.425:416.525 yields 0.07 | 15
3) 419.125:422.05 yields 0.02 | 15.8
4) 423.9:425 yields -0.03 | 16.6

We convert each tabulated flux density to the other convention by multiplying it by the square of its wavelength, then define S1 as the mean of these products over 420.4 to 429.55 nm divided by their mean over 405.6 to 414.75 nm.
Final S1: 1.1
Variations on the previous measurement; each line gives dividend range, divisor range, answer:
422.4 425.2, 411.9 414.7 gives 1.07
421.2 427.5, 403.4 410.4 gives 1.11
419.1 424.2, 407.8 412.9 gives 1.05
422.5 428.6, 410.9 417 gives 1.11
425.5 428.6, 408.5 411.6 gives 1.13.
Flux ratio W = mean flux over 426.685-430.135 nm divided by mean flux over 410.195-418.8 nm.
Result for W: 1.0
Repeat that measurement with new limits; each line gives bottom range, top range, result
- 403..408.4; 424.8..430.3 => 1.02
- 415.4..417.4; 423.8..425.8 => 1.08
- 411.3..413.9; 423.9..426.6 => 1.06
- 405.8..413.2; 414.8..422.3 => 0.99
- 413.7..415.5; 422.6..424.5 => 1.05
